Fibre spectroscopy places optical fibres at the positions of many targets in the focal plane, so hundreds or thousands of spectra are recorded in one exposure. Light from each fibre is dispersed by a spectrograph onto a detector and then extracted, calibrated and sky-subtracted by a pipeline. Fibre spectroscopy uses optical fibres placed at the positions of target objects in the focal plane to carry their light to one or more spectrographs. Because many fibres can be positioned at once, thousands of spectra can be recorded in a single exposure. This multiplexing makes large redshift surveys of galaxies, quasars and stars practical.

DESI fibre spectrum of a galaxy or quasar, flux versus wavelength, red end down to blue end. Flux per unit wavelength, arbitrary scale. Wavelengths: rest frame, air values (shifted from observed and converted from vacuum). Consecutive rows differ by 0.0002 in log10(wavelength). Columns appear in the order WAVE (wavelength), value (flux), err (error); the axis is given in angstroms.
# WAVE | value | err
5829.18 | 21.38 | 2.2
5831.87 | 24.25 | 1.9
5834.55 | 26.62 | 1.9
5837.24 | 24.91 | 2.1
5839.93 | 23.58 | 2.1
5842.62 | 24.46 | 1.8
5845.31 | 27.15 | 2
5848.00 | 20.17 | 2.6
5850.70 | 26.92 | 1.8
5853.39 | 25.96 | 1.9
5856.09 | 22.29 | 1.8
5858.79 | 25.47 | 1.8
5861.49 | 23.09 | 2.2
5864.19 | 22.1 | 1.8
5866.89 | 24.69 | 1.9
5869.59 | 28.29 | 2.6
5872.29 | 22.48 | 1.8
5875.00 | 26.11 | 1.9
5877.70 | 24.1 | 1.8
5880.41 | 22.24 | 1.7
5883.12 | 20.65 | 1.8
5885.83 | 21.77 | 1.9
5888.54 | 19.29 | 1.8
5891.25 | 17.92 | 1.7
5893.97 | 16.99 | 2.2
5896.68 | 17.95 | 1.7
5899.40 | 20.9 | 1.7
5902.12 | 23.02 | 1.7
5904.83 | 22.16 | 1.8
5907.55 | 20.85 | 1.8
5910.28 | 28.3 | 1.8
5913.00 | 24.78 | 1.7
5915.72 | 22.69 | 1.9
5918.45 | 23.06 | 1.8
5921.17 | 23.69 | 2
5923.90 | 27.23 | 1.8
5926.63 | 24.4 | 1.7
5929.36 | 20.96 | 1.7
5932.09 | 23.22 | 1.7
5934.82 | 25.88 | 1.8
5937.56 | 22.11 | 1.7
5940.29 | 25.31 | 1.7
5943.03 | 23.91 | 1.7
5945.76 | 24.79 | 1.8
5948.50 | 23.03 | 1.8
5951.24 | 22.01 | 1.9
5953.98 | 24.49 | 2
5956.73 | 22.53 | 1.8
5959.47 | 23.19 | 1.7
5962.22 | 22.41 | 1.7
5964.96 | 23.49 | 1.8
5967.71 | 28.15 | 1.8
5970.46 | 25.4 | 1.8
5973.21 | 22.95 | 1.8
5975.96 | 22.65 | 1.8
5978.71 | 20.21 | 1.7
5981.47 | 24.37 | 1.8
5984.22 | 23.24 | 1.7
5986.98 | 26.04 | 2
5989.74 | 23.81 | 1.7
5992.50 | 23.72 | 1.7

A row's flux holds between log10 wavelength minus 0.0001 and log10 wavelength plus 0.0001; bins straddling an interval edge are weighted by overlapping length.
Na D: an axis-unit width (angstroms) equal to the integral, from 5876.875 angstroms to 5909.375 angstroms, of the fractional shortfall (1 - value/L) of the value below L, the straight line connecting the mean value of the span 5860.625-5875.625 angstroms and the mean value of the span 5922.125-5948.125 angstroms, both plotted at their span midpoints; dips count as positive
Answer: 4.8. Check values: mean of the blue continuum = 24.4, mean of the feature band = 20.7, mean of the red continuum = 24.1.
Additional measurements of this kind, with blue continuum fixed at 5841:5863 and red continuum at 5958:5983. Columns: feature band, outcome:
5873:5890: 1.32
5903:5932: 0.25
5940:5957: 0.06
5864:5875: -0.25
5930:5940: 0.07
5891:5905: 2.51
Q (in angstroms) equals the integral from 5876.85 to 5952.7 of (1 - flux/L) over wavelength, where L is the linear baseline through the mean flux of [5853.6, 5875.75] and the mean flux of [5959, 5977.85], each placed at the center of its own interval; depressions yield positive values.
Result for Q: 4.9 angstroms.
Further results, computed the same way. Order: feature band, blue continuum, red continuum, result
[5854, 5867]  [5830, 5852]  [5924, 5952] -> 0.5 angstroms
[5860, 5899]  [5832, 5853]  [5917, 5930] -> 4.0 angstroms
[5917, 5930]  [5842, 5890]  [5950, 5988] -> -0.2 angstroms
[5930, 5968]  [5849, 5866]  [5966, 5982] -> 0.4 angstroms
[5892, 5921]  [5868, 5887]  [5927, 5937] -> 1.8 angstroms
